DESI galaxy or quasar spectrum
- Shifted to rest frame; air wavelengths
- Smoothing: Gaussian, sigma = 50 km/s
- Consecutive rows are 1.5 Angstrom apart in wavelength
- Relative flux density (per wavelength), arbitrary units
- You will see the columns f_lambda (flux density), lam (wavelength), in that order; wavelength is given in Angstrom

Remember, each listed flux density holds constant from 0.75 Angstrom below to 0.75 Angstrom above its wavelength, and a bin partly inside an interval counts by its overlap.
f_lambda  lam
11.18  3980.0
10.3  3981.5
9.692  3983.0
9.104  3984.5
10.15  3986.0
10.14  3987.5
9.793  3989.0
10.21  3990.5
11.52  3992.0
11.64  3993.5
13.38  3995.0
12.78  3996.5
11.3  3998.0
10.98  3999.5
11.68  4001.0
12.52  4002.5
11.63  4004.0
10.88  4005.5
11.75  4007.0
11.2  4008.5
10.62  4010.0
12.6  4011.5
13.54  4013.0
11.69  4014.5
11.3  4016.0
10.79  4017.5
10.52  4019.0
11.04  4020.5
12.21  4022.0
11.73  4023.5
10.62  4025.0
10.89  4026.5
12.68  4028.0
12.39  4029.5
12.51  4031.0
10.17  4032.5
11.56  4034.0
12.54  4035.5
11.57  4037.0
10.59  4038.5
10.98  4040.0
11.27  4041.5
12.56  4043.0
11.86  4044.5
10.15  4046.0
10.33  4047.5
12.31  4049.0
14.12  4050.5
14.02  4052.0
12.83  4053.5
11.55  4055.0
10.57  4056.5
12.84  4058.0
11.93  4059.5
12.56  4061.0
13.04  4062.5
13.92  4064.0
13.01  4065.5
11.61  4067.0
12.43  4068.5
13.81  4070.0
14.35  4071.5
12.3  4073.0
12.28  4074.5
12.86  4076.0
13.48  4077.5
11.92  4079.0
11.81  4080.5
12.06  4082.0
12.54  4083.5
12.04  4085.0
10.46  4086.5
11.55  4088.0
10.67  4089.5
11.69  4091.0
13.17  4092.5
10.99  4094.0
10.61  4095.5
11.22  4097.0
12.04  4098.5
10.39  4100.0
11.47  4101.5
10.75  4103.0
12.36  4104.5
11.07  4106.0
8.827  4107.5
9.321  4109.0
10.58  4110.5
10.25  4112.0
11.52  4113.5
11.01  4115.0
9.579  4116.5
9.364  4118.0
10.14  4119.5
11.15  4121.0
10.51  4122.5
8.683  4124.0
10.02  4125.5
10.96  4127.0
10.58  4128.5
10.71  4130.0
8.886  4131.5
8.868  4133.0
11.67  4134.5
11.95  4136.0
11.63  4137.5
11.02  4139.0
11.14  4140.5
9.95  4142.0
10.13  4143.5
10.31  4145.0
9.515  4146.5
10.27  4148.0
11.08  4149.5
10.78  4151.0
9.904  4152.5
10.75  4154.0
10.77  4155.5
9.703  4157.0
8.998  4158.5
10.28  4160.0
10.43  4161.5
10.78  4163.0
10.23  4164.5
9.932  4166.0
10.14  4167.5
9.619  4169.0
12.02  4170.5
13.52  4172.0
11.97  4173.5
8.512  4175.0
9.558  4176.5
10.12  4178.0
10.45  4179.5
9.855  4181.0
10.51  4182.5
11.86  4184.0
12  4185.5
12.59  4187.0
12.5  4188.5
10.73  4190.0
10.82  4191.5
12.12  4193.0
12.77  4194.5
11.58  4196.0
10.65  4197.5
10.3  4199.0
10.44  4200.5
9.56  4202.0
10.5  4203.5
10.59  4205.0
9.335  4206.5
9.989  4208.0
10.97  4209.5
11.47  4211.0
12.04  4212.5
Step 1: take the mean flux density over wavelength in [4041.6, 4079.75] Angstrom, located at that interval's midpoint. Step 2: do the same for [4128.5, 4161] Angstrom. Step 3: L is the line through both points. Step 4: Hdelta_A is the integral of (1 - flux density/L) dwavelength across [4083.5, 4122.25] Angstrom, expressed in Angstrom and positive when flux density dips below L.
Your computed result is 1.8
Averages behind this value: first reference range 12.5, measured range 10.9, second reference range 10.4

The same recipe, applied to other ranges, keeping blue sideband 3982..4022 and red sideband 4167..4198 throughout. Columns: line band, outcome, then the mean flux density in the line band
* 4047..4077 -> -3.8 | 12.7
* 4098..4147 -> 3.0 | 10.5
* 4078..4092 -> -0.6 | 11.7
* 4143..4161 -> 1.5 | 10.2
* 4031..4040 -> -0.1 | 11.4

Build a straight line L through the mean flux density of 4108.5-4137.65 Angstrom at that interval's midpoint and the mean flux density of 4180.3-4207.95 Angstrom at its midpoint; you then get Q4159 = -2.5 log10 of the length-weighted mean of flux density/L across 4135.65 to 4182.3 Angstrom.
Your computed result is 0.02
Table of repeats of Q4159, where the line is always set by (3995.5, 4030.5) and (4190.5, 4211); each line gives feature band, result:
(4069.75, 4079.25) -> -0.148 mag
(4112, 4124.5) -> 0.089 mag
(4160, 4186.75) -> 0.019 mag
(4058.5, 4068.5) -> -0.113 mag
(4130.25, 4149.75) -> 0.057 mag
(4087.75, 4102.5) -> -0.010 mag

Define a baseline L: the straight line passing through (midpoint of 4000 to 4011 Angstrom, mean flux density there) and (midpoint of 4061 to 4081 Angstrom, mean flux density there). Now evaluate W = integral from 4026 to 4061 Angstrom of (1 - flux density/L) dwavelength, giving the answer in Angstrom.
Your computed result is 1.2 Angstrom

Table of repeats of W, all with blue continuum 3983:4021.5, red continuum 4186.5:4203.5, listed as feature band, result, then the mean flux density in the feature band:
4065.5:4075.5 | -1.4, 12.8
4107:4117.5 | 1.0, 10.2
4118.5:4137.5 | 1.5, 10.4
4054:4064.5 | -1.0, 12.3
